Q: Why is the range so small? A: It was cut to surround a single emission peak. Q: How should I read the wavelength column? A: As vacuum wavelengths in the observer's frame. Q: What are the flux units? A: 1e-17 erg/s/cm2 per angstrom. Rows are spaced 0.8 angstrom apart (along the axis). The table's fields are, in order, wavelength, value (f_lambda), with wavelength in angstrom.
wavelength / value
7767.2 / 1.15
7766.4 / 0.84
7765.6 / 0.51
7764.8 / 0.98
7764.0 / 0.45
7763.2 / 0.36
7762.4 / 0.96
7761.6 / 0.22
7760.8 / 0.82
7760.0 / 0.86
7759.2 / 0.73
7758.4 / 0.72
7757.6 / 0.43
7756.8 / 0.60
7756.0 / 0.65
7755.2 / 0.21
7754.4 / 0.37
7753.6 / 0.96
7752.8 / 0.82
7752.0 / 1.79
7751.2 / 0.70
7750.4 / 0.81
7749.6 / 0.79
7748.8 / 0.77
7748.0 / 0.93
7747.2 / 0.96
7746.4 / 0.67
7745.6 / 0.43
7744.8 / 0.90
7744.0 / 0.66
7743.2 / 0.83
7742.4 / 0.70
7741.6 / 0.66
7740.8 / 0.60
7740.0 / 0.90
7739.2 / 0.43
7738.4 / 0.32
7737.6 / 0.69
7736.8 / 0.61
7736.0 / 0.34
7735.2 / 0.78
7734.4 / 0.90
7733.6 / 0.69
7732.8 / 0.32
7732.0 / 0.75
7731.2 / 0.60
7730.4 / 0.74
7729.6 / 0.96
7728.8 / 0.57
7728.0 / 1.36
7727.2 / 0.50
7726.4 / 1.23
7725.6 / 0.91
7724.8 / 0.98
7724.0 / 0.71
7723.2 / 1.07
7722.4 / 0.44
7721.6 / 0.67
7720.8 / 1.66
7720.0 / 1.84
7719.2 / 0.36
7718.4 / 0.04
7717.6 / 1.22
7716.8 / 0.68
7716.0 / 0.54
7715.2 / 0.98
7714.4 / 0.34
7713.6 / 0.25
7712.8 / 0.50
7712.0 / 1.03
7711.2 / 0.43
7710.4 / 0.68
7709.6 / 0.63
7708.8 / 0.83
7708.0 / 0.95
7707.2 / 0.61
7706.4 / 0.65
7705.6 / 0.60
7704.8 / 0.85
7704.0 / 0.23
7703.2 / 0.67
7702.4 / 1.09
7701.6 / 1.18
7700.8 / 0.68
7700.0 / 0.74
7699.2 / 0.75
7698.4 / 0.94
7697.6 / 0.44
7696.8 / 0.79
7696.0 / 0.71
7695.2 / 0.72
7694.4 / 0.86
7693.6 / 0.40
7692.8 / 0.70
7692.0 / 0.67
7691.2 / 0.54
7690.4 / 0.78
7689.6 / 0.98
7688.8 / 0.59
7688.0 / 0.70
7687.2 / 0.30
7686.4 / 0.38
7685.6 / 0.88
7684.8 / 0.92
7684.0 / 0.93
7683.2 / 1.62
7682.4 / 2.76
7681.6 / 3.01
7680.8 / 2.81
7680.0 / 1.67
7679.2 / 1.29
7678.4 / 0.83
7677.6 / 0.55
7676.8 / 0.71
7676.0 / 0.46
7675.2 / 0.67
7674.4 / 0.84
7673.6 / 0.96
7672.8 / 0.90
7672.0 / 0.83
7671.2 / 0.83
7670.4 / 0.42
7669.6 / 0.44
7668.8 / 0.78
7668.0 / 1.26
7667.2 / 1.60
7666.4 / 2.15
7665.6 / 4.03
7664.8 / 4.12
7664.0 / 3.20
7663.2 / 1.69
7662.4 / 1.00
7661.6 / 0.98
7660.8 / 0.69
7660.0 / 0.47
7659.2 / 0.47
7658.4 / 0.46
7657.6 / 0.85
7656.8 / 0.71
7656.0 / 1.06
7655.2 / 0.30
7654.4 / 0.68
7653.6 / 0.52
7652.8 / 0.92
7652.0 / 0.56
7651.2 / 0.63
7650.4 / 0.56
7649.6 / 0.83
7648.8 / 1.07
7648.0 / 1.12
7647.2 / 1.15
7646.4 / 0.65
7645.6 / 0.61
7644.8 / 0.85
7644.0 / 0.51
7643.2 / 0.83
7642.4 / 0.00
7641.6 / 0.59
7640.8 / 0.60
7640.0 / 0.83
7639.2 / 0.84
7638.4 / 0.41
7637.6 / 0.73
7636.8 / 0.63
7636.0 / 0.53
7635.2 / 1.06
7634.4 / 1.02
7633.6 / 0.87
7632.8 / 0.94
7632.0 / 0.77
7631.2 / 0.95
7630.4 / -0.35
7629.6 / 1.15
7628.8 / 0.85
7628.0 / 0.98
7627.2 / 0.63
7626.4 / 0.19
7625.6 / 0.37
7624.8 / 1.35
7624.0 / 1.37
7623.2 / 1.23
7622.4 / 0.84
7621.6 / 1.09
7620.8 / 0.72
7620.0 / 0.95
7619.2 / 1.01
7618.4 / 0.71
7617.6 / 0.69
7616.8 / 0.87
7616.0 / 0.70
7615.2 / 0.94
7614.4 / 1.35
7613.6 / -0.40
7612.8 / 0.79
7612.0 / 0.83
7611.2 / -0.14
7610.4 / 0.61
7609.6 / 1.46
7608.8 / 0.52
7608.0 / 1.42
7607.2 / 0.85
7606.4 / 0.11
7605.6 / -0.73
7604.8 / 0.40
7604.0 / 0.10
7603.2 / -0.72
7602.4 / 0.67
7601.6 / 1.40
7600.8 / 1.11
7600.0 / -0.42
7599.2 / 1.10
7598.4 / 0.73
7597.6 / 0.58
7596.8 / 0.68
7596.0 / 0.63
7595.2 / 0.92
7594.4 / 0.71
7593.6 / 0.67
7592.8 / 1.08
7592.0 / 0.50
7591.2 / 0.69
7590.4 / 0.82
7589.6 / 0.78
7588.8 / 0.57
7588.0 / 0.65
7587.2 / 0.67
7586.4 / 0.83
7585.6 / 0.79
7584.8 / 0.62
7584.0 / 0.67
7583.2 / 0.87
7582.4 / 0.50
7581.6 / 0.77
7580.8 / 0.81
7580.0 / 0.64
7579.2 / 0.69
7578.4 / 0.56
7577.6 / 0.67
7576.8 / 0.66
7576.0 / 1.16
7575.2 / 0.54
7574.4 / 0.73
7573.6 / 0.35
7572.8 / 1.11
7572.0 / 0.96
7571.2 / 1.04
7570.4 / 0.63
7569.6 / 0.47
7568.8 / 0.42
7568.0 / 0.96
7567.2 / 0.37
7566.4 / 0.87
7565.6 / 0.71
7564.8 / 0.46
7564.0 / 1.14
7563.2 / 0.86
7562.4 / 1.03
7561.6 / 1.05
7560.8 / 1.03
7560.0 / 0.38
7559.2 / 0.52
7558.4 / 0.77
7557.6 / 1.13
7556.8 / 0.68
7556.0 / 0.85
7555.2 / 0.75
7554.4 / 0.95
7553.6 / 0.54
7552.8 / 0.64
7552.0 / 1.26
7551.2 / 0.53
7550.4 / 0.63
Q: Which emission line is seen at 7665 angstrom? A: [S II] 6716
